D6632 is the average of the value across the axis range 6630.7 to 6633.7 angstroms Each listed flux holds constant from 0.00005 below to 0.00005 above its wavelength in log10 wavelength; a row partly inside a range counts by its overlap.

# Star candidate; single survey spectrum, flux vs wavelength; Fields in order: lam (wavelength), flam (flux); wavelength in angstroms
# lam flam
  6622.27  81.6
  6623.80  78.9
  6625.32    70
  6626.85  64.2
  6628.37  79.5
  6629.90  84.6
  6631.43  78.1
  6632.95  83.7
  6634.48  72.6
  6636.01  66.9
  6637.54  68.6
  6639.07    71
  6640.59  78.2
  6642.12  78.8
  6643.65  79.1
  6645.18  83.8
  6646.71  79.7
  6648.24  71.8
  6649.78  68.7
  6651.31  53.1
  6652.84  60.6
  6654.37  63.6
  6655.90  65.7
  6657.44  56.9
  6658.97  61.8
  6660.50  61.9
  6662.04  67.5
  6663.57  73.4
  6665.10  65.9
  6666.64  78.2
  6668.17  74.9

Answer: 81.1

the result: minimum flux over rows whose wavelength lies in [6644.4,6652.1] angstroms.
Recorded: 53.1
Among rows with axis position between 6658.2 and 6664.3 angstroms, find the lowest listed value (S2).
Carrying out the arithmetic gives 61.8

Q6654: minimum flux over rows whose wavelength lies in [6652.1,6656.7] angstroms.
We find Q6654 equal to 60.6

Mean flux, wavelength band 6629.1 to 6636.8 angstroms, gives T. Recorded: 77.1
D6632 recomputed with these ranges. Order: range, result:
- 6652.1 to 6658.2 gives 61.7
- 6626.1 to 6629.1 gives 71.9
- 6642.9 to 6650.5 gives 76.6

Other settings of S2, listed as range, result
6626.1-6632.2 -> 64.2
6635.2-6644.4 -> 66.9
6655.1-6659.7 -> 56.9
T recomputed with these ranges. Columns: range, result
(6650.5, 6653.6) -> 57.1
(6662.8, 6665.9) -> 69.8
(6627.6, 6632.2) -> 80.8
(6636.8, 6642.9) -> 74.3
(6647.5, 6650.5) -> 70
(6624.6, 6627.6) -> 67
